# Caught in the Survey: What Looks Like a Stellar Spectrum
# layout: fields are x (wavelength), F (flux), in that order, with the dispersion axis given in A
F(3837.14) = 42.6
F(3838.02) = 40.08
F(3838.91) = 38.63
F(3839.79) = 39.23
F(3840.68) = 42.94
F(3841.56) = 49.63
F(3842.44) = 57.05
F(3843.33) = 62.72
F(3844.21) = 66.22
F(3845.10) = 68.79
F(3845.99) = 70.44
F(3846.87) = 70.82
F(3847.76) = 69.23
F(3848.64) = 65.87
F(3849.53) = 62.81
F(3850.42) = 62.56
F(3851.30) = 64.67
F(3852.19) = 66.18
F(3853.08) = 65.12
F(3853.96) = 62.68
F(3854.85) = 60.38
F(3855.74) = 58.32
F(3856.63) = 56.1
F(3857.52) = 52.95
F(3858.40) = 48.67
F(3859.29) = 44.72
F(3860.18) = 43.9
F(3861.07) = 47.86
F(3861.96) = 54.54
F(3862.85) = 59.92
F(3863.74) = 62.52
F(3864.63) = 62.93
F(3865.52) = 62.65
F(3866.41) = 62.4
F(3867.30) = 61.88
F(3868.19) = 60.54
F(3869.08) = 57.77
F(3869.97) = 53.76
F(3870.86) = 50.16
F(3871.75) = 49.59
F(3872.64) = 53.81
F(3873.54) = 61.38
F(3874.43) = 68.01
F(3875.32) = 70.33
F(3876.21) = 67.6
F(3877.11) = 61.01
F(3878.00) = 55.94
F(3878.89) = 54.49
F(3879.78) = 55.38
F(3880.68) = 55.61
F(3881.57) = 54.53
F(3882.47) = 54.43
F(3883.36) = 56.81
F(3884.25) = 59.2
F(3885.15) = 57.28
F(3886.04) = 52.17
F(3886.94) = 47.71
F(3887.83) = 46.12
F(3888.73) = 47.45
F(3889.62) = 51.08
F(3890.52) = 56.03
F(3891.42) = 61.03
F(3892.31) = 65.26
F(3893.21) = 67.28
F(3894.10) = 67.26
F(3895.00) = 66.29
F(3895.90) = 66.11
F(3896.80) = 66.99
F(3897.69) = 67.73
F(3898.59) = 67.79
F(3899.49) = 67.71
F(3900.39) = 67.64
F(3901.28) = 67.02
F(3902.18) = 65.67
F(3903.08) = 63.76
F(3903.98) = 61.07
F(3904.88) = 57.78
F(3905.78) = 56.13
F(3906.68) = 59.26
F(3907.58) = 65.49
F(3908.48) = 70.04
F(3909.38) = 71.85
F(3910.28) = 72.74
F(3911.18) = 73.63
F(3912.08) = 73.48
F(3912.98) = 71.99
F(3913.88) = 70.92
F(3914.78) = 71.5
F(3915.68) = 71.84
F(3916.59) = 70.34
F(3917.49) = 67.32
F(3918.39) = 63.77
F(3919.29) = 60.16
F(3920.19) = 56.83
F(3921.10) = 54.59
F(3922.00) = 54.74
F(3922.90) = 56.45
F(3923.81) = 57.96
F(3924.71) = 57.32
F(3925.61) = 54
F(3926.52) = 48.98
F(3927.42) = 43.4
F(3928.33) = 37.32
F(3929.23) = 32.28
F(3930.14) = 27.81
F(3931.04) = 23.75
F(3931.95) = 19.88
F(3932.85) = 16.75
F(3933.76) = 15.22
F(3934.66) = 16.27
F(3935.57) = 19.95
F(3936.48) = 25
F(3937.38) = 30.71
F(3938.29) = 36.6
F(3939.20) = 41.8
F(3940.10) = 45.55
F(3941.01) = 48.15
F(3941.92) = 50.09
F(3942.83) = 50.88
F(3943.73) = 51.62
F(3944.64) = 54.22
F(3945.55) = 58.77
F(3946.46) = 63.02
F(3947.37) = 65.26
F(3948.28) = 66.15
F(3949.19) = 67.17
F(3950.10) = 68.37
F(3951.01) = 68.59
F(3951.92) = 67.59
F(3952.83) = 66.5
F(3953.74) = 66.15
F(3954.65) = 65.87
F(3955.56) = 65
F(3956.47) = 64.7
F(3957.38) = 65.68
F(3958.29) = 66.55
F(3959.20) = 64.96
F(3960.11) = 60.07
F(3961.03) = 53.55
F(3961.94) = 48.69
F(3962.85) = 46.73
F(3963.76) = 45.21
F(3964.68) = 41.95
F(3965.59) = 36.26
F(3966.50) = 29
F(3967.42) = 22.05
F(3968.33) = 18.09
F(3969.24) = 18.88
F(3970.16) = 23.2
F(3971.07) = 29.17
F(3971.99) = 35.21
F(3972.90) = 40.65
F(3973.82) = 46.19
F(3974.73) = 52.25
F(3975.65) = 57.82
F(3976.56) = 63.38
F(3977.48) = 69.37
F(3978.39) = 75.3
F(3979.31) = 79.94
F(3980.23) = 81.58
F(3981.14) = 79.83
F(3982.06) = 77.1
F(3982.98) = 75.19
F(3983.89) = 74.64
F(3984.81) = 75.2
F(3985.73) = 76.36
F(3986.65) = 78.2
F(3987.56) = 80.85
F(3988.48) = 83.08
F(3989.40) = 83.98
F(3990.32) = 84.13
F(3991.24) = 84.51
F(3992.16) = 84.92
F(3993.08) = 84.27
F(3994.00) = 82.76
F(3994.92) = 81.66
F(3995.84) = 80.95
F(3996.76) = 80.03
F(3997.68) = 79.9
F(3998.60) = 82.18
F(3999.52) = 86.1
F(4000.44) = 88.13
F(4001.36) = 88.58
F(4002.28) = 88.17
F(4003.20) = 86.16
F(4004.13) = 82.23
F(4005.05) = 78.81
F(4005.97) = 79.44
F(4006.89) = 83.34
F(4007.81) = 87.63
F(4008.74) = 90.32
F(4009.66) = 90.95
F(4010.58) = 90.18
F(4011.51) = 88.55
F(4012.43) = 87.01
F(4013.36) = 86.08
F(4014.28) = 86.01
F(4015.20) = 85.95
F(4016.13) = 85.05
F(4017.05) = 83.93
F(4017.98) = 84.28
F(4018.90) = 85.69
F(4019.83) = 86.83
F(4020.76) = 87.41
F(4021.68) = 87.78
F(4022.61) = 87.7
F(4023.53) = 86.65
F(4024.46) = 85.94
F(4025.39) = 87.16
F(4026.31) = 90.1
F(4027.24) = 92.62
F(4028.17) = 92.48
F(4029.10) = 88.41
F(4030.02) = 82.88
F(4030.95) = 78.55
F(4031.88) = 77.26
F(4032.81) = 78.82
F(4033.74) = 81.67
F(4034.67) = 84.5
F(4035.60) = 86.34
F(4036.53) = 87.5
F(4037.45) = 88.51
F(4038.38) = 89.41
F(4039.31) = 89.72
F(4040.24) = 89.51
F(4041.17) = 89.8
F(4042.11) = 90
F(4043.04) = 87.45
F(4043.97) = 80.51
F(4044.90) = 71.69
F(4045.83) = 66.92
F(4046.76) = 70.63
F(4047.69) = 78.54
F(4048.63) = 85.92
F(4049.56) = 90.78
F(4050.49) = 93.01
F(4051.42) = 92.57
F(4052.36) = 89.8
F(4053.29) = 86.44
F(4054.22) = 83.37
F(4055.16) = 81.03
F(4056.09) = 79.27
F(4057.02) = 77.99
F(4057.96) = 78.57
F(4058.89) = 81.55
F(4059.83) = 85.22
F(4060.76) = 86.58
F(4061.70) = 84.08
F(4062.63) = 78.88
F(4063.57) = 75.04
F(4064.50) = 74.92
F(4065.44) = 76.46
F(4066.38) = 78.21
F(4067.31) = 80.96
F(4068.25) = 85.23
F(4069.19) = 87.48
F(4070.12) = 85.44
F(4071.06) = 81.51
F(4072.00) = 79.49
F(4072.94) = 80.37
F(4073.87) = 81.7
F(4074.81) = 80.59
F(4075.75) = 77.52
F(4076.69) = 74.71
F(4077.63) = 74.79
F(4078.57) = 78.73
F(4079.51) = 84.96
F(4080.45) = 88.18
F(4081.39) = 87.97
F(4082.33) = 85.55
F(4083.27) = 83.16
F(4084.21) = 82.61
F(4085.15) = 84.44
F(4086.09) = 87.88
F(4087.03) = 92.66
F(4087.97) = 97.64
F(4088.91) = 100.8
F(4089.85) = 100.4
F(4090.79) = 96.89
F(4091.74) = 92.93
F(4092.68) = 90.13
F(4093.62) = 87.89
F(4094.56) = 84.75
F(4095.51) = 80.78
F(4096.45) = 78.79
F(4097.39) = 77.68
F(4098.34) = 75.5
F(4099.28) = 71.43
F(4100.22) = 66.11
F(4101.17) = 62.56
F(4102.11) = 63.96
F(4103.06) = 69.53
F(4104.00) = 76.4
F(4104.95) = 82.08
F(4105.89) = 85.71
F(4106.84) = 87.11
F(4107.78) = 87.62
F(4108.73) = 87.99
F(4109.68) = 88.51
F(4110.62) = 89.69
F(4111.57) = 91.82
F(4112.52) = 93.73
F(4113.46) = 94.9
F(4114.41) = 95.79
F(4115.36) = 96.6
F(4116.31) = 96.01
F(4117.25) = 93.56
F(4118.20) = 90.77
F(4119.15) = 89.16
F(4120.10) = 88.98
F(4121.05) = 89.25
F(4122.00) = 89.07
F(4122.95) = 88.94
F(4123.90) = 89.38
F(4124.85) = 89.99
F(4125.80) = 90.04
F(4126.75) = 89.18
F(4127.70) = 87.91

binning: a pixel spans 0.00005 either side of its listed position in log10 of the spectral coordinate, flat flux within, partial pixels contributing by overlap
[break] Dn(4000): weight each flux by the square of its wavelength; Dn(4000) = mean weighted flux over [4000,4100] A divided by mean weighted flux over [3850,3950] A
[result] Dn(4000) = 1.63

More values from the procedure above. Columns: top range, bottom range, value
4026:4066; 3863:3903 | 1.51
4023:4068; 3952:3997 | 1.39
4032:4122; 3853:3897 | 1.62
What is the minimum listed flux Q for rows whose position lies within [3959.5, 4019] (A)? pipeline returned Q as 18.09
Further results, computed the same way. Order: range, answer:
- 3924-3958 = 15.22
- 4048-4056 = 81.03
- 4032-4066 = 66.92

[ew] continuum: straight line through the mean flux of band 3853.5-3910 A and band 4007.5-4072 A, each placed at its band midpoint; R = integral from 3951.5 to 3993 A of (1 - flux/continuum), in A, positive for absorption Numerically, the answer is 7.6 A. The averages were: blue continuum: 59.3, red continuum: 84.5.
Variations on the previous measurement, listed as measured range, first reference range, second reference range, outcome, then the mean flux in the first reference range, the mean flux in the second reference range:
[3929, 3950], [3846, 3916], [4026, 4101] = 8.5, 61.1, 83.7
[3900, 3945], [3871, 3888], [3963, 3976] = -4.5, 57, 35.5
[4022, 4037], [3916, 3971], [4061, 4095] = -3.0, 48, 84.6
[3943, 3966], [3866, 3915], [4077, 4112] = 3.0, 61.5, 83.9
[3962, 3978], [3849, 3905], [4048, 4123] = 6.9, 59.2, 84.6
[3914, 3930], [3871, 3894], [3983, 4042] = 2.3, 57.2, 84.9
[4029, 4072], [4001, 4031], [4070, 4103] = 0.9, 86.6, 82.7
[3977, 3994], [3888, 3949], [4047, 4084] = -3.0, 54.8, 82.4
